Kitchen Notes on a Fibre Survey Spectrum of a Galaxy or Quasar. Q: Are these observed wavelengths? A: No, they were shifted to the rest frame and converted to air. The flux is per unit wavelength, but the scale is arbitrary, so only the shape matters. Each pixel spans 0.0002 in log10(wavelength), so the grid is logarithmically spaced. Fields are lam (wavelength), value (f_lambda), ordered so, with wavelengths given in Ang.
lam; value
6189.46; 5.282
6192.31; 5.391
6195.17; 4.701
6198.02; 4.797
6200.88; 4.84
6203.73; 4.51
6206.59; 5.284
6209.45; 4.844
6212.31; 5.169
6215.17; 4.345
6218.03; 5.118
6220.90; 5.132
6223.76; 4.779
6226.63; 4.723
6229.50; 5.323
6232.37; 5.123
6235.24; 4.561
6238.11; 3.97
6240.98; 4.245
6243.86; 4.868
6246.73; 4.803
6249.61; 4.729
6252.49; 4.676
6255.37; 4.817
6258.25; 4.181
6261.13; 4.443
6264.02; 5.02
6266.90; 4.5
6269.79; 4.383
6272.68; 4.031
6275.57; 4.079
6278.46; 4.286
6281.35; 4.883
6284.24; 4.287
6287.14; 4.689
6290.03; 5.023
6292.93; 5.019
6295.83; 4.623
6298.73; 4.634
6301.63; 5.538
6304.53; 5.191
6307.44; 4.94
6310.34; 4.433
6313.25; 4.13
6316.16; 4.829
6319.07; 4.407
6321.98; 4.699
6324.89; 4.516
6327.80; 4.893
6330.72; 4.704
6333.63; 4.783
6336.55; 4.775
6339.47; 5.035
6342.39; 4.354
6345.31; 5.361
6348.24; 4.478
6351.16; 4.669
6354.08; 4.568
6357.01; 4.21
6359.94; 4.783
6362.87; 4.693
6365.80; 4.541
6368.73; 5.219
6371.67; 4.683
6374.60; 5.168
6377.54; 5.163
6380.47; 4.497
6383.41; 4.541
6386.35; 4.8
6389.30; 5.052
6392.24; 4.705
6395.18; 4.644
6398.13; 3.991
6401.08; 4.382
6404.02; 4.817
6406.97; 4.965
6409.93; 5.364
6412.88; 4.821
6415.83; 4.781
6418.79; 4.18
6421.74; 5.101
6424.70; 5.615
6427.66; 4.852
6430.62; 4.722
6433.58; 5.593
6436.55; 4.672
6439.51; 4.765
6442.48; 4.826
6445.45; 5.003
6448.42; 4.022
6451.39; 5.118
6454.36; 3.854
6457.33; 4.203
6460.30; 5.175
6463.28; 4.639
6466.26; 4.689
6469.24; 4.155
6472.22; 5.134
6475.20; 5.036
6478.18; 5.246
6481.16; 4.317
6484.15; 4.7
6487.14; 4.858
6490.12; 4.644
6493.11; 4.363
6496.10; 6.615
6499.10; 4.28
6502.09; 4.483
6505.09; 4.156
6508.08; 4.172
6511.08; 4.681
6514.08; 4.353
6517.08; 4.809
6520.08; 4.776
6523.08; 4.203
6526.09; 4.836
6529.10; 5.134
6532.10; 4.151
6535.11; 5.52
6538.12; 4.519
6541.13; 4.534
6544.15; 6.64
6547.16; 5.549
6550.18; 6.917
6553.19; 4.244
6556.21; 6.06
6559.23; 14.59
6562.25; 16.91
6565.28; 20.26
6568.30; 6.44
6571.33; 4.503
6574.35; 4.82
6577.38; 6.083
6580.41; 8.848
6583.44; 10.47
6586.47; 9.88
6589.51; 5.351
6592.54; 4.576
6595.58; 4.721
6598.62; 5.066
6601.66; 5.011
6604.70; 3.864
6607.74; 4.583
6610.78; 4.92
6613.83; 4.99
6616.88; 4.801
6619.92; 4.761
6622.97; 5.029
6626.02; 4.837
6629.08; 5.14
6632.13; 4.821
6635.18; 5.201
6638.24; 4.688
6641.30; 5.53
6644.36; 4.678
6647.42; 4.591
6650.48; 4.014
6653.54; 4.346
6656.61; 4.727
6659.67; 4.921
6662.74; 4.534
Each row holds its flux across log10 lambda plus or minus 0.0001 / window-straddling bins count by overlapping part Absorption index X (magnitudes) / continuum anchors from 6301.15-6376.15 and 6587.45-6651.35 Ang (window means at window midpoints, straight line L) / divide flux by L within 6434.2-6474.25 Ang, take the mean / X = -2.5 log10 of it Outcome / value 0.03 mag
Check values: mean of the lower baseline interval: 4.74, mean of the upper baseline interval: 4.87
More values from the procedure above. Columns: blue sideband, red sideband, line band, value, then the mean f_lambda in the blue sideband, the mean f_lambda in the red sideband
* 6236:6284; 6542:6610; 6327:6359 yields 0.12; 4.49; 7.46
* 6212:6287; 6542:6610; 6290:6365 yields 0.12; 4.63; 7.46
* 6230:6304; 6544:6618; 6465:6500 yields 0.30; 4.63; 7.22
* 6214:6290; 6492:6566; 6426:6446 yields 0.17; 4.62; 6.3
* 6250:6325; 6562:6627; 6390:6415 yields 0.14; 4.63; 6.67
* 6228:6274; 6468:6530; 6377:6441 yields -0.03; 4.61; 4.71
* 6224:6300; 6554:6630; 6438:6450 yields 0.27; 4.61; 7.04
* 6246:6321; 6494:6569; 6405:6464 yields 0.20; 4.64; 6.5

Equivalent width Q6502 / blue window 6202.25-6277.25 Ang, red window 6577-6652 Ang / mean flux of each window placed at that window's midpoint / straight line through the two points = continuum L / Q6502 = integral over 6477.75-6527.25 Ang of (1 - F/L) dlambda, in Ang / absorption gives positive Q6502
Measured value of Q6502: 5.2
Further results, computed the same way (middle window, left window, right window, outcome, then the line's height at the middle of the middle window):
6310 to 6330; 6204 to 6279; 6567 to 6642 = 1.2 Ang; 4.86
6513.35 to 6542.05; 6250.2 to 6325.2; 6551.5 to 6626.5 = 8.1 Ang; 6.56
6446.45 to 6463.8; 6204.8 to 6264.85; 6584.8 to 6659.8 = 1.4 Ang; 4.91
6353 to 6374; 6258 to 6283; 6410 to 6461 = -0.3 Ang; 4.64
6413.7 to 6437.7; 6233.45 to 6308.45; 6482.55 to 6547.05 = -1.0 Ang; 4.74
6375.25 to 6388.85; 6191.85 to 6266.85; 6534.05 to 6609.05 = 2.5 Ang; 5.86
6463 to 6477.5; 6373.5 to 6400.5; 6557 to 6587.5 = 4.9 Ang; 7.17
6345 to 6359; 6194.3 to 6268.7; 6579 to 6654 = 1.0 Ang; 4.95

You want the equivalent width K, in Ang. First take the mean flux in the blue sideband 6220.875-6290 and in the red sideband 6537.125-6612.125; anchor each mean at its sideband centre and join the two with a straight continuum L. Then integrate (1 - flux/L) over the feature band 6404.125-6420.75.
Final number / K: 3.0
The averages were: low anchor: 4.6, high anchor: 7.2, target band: 4.83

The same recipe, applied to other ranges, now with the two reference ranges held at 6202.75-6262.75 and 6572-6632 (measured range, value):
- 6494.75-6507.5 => 1.37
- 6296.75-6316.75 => 0.47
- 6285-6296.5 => 0.16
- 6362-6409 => 3.34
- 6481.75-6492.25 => 1.34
